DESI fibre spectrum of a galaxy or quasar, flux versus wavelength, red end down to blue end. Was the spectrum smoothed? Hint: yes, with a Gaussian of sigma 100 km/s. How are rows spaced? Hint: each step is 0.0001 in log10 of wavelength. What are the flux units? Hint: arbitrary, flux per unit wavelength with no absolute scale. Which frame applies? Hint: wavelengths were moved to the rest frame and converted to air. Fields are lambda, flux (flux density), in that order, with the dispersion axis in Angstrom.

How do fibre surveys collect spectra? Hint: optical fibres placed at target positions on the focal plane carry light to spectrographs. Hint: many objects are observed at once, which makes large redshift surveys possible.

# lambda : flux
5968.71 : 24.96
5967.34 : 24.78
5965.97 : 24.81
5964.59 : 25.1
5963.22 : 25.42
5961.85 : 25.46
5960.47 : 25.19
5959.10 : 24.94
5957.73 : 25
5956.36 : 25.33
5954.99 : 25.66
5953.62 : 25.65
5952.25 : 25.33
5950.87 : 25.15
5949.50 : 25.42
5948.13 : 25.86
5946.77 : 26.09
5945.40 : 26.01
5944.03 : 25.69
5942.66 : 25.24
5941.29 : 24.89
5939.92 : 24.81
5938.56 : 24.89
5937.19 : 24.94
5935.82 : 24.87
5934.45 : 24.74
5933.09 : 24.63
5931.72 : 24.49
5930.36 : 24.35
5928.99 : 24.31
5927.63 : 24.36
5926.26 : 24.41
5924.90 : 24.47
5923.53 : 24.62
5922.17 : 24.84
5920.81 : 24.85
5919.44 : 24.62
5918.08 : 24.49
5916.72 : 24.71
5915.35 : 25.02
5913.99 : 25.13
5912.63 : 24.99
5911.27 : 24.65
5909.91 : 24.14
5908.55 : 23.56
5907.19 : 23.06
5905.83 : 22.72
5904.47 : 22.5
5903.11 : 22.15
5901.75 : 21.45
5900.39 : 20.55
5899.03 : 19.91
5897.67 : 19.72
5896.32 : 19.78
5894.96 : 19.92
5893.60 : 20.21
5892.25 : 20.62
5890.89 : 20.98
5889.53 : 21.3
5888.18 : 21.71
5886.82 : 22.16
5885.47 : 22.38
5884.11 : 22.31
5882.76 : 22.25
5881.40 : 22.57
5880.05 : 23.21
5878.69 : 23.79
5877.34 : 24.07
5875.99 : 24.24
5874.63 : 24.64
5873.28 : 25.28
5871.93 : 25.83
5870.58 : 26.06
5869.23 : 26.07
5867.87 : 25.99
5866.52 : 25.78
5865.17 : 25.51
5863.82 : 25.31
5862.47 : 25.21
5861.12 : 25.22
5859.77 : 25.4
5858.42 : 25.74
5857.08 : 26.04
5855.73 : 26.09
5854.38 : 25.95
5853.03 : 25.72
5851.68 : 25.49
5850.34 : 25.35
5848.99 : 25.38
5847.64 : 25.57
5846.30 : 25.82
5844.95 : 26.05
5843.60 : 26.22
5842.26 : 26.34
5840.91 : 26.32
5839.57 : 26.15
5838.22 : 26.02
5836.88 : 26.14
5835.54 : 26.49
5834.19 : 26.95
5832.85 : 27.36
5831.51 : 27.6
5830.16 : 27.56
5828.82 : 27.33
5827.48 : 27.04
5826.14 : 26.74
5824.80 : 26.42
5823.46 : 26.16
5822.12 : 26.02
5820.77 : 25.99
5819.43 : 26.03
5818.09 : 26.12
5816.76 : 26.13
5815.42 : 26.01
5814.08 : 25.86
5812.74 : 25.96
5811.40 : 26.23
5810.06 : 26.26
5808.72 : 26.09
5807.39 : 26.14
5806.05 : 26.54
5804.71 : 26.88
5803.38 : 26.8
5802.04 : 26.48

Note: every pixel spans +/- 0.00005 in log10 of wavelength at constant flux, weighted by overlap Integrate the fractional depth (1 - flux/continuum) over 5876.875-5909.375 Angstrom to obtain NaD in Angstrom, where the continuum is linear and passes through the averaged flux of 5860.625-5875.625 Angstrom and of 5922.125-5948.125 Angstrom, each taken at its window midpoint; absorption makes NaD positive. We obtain 4.5 Angstrom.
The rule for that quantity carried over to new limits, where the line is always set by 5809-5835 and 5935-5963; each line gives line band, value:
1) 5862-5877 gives 0.4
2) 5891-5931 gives 4.0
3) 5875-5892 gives 2.2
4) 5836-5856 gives 0.3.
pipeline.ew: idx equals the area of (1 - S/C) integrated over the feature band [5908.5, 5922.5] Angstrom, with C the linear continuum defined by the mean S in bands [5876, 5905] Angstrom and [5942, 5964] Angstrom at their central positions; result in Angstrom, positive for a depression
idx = -0.9 Angstrom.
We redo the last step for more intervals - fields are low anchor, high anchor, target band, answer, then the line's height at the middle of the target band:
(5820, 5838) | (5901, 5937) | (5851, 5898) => 3.04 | 25.4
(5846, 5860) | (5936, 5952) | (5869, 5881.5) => 0.49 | 25.6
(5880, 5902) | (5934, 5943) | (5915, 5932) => -0.62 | 23.7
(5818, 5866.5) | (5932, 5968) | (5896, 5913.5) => 2.24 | 25.6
